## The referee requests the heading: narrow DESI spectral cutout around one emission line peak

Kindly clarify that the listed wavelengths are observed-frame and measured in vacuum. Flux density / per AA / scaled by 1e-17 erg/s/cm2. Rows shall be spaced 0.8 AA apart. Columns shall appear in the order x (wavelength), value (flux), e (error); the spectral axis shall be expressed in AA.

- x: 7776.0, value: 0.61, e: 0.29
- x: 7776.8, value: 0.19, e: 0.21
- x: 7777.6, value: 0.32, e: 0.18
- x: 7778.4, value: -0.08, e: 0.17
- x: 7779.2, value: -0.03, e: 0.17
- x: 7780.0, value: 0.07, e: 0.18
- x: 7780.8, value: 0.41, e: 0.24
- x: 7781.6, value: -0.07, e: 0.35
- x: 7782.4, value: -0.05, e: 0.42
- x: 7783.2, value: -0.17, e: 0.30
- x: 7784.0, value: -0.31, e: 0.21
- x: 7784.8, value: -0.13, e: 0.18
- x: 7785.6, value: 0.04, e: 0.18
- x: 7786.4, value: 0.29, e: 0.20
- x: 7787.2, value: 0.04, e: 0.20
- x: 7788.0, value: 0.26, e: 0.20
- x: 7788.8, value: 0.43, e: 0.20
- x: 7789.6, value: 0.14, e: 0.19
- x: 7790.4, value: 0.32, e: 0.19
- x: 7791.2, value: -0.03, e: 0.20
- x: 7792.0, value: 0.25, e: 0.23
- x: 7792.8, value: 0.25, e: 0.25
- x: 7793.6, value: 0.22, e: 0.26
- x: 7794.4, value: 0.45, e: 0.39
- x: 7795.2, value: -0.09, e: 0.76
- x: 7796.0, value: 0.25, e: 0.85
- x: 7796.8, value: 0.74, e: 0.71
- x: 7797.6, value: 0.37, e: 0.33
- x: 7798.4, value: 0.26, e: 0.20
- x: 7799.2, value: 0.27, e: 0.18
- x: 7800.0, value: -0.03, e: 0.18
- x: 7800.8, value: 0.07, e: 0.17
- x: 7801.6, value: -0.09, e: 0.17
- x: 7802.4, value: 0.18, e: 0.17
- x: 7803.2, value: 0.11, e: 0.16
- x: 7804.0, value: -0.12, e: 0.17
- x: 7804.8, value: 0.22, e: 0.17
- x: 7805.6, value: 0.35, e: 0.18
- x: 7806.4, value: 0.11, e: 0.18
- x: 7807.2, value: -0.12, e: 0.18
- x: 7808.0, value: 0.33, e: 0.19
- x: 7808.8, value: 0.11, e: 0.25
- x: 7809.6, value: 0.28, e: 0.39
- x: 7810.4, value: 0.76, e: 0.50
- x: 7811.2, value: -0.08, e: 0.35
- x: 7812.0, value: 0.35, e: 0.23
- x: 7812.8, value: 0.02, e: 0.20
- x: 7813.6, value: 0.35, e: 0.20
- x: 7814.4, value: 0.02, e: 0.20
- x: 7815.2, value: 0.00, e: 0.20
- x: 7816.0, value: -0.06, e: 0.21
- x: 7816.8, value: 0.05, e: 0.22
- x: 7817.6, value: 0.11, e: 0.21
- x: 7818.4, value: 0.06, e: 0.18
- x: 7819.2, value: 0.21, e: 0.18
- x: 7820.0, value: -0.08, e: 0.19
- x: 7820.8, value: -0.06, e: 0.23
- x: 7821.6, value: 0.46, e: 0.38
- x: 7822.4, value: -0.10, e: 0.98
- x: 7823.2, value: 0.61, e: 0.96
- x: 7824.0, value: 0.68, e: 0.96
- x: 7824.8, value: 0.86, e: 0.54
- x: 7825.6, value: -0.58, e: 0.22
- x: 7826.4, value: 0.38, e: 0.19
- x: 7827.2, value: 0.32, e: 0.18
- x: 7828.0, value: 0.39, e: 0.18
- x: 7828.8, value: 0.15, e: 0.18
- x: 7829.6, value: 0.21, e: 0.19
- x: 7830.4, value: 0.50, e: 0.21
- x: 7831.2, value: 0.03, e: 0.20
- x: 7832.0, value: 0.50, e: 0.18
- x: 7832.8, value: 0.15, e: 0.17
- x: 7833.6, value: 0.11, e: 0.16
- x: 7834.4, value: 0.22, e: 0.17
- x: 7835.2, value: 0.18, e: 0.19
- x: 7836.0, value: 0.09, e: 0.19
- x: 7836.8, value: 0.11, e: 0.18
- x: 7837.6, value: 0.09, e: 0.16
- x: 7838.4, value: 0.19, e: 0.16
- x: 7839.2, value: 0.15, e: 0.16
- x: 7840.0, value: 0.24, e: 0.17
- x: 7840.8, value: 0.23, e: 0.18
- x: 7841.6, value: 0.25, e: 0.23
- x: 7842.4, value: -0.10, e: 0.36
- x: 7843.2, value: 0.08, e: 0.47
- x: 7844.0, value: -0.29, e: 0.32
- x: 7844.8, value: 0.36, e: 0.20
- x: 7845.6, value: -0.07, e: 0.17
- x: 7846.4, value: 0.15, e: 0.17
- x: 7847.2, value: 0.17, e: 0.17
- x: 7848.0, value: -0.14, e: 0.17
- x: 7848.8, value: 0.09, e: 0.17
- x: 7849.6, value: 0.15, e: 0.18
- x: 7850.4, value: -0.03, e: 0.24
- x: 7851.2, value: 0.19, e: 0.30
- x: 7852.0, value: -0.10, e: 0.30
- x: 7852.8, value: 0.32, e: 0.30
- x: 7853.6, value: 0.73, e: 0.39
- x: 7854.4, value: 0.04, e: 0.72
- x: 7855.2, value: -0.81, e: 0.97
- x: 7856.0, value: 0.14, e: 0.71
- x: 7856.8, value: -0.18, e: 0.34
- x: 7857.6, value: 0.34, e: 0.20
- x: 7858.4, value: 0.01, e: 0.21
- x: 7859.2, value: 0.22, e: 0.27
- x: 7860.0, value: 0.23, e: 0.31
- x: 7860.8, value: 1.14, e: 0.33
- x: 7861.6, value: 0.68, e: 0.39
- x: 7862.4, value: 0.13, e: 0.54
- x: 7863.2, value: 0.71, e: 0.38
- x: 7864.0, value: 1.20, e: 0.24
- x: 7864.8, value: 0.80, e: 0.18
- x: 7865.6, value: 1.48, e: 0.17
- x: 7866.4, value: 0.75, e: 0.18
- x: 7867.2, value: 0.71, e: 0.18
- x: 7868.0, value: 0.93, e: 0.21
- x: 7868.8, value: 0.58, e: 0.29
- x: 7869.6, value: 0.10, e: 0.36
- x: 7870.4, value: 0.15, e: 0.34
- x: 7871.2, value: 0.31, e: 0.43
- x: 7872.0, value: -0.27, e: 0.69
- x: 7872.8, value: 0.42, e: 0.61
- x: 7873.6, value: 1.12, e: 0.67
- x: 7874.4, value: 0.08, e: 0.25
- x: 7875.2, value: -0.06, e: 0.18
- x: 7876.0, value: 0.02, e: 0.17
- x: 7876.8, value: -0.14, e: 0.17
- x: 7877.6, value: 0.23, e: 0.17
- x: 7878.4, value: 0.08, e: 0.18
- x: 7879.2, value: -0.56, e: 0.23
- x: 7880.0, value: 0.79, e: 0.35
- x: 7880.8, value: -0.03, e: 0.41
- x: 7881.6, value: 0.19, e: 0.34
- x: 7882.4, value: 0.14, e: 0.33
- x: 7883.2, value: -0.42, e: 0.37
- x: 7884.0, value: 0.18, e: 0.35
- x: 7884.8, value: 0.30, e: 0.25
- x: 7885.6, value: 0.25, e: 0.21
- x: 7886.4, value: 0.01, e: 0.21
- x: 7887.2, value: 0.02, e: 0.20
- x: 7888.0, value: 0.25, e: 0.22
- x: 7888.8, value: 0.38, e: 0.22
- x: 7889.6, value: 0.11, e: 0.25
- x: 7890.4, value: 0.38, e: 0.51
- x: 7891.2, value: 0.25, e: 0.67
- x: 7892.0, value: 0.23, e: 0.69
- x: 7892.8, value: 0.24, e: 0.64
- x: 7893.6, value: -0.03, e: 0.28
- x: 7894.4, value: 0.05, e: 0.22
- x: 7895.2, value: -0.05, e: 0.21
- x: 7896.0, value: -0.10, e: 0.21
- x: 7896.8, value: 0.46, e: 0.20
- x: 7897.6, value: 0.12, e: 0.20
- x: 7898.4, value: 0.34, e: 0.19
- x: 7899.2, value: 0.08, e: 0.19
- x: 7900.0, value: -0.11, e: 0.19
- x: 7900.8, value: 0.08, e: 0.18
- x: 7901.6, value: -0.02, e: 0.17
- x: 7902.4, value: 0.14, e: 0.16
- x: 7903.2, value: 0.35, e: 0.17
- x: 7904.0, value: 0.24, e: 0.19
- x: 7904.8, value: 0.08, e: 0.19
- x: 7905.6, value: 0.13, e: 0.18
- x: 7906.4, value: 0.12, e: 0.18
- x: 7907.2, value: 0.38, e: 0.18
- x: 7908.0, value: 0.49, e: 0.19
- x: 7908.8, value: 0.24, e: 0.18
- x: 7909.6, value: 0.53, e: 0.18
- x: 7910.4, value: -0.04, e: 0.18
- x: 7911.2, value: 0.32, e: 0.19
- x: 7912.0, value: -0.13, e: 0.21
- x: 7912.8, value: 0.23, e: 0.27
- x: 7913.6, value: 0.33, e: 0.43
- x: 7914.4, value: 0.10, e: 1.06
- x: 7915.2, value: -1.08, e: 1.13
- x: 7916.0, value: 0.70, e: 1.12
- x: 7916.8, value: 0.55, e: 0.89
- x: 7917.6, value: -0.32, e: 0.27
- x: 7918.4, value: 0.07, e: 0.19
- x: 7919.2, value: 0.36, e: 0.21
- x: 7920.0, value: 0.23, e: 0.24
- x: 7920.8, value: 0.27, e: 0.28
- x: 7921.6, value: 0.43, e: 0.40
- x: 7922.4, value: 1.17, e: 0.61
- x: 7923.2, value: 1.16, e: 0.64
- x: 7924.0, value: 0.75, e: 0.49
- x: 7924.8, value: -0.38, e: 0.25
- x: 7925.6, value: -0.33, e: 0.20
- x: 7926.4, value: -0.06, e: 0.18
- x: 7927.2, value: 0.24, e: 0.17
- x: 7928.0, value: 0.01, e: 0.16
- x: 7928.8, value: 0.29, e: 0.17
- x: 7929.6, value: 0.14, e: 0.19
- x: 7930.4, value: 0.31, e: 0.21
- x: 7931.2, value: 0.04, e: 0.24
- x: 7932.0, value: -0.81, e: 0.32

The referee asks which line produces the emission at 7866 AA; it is H-gamma 4340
